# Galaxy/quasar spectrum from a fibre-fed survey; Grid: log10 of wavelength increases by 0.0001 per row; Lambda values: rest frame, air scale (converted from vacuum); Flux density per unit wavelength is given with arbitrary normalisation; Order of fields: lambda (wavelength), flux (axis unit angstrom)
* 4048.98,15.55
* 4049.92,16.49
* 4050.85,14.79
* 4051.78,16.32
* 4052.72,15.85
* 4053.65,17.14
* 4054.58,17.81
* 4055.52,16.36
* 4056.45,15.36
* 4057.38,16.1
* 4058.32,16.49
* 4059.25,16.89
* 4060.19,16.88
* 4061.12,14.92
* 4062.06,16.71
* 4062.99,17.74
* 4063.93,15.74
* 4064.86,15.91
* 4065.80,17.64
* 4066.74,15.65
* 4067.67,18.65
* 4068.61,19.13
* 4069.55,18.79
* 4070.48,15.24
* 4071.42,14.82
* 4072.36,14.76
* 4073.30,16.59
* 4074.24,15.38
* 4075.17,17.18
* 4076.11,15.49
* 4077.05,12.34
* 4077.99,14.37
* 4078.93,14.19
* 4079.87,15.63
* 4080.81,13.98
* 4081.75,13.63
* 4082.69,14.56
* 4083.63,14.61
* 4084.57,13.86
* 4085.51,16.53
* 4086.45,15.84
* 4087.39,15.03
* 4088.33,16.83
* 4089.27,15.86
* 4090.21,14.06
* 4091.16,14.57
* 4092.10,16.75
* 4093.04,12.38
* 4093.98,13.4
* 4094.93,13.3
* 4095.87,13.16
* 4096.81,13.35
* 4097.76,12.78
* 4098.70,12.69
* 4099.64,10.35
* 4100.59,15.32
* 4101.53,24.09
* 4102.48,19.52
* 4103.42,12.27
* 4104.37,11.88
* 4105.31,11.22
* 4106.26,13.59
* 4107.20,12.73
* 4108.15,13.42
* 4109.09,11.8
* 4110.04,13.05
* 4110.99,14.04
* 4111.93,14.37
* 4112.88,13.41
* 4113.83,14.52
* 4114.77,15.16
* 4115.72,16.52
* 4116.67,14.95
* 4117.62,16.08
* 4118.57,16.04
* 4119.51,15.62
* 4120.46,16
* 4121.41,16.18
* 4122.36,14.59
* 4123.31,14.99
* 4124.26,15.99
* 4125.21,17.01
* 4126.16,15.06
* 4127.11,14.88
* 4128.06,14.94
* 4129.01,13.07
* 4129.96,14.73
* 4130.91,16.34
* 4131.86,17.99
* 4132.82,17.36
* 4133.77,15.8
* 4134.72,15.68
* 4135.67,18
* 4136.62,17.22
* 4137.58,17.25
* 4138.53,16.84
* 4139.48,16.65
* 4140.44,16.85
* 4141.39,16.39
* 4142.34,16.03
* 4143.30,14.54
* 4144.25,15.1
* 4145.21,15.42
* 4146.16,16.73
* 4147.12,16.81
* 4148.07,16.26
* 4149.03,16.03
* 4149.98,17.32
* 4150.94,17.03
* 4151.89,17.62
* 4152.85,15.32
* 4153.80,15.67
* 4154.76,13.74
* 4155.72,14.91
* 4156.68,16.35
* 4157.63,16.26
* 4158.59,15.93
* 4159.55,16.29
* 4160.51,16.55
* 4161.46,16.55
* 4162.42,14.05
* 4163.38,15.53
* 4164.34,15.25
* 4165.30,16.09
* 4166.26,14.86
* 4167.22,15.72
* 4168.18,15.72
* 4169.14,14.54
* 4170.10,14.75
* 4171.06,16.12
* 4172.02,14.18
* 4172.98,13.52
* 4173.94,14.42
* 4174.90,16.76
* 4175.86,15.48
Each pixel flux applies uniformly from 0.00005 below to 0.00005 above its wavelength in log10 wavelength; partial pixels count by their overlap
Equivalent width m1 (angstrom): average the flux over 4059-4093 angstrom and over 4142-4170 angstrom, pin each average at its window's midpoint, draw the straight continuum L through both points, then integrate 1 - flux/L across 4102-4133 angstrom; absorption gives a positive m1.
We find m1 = 1.8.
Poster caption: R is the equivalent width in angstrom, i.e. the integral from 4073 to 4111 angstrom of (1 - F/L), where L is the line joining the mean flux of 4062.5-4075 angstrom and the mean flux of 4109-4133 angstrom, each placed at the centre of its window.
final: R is 3.8 angstrom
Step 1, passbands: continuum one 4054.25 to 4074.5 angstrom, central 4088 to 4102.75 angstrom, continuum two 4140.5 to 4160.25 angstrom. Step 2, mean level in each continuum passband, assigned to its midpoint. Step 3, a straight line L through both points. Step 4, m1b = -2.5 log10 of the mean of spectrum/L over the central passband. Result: 0.11 mag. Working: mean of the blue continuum 16.5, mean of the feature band 14.8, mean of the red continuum 16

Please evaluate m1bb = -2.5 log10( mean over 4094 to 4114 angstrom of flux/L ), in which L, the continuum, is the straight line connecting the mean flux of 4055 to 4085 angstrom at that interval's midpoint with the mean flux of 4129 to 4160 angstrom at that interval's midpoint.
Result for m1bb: 0.16 mag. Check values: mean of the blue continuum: 15.8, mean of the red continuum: 16.2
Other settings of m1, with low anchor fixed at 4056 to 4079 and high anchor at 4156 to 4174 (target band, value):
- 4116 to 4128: 0.1 angstrom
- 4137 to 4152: -0.8 angstrom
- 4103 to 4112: 1.7 angstrom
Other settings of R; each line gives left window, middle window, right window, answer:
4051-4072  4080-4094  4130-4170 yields 1.4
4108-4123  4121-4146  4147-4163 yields -1.0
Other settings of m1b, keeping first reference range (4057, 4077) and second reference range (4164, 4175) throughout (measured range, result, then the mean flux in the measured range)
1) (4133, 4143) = -0.077 mag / 16.7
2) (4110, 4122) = 0.045 mag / 15.1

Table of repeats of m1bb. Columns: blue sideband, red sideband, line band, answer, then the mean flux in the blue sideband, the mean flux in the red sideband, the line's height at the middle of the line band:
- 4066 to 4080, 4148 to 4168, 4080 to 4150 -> 0.05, 15.9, 15.9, 15.9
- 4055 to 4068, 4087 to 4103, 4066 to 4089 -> 0.01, 16.5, 14.9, 15.7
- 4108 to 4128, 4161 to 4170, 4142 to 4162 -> -0.05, 15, 15.3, 15.2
